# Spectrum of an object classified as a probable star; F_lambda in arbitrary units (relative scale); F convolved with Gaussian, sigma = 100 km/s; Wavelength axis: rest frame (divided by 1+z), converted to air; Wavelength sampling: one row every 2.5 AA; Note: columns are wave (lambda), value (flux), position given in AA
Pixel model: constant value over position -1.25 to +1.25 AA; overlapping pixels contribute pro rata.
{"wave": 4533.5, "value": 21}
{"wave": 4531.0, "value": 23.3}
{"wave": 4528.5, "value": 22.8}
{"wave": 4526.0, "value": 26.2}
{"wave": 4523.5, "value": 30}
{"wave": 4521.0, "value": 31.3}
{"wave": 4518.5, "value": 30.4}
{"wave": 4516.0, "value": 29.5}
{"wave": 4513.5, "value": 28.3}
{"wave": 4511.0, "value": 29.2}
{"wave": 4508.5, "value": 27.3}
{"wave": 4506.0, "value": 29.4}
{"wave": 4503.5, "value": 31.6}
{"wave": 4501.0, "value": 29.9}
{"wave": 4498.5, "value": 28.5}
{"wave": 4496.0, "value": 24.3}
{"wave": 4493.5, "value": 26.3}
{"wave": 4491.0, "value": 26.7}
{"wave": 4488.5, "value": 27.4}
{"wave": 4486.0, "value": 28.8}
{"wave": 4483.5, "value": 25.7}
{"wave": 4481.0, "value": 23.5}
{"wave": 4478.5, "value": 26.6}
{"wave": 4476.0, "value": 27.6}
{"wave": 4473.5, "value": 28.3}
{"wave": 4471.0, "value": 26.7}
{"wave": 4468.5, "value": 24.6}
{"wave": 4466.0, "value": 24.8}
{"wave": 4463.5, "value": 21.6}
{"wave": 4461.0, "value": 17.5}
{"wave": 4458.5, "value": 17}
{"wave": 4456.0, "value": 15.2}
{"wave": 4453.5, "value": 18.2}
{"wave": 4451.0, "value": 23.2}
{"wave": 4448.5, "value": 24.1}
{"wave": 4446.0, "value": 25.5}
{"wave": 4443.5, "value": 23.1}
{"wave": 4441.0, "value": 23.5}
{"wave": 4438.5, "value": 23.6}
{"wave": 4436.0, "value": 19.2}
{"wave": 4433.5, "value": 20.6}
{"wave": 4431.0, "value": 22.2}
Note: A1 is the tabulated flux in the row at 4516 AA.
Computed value 29.5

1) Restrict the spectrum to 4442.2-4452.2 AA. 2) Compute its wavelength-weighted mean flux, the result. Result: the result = 24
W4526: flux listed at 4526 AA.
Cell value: 26.2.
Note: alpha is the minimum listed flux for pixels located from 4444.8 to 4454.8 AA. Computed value 18.2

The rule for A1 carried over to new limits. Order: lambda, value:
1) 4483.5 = 25.7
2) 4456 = 15.2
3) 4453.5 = 18.2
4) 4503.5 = 31.6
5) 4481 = 23.5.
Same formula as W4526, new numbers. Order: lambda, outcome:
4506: 29.4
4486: 28.8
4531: 23.3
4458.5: 17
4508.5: 27.3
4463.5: 21.6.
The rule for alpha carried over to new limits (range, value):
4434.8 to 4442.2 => 19.2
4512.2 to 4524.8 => 28.3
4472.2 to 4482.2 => 23.5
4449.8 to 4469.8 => 15.2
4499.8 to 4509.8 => 27.3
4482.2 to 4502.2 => 24.3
